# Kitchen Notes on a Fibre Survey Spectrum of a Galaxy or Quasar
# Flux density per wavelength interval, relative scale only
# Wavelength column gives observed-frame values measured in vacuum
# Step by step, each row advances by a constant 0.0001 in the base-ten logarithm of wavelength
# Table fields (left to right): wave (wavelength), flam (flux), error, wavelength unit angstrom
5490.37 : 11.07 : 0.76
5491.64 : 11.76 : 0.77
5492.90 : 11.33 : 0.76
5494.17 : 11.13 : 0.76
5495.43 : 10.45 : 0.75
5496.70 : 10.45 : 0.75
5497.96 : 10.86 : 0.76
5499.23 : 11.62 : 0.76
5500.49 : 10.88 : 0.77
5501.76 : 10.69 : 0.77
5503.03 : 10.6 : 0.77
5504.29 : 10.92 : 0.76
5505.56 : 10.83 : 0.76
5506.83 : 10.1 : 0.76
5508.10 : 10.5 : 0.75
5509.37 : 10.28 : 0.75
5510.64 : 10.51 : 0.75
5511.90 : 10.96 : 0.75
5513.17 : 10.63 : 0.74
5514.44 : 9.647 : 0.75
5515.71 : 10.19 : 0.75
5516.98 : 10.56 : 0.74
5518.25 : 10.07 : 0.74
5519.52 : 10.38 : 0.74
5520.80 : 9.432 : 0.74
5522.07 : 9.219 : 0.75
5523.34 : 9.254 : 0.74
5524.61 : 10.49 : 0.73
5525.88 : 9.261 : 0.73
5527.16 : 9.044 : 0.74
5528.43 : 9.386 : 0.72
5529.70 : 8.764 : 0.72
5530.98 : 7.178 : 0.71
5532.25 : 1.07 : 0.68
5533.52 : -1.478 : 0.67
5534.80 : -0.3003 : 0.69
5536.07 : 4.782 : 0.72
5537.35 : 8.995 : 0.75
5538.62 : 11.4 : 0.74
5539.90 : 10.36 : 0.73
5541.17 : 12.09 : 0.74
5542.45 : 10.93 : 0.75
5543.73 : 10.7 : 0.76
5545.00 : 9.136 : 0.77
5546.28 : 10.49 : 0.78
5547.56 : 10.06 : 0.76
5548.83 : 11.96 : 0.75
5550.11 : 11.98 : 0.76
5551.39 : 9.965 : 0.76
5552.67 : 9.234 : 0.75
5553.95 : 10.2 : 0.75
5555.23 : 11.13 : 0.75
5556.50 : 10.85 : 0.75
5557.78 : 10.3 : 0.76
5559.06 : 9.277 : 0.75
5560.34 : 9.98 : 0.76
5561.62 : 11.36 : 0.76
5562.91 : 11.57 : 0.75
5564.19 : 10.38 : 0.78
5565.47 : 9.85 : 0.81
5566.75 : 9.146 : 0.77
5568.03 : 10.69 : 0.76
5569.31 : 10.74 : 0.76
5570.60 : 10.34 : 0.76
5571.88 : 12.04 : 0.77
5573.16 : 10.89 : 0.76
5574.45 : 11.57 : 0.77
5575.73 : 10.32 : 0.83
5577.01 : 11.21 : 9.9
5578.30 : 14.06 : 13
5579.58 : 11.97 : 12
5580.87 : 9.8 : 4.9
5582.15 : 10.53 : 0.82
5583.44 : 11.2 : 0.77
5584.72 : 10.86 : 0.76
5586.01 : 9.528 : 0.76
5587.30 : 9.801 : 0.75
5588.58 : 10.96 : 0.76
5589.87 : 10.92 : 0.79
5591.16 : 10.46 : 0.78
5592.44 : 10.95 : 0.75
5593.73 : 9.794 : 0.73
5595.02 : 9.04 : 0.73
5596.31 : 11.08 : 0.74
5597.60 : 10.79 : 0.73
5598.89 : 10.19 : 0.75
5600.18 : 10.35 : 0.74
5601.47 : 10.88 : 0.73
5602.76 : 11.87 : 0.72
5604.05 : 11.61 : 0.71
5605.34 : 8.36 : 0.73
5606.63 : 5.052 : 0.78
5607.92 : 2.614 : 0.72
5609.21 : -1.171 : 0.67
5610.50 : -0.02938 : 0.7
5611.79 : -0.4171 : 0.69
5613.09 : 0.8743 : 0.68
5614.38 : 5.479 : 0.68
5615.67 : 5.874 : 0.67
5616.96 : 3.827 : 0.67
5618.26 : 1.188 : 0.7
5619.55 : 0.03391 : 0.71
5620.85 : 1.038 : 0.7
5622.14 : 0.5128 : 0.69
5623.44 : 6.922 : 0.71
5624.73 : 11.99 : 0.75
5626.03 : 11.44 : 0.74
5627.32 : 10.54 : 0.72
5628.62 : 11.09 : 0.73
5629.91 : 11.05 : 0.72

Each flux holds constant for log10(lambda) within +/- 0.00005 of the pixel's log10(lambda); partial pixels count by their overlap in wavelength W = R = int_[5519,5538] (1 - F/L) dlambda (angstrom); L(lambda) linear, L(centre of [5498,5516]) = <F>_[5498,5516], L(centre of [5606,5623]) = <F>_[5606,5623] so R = 4.2 angstrom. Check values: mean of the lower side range 10.6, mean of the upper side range 1.97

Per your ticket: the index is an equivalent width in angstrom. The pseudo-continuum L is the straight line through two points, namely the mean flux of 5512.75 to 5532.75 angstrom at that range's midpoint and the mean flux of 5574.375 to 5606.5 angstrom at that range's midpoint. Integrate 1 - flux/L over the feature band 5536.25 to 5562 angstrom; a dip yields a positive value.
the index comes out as -2.0 angstrom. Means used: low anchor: 9.07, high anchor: 10.6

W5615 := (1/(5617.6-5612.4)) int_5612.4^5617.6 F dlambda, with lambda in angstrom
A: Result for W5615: 3.98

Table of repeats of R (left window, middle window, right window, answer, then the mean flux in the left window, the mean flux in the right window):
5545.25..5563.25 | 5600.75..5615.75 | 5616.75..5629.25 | 4.3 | 10.5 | 5.92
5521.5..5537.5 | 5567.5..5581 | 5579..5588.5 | -2.0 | 6.5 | 10.5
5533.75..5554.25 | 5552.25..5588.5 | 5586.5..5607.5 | -3.9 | 9.27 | 10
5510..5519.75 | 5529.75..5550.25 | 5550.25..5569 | 4.6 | 10.4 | 10.3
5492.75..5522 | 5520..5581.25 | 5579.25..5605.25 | 5.4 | 10.5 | 10.6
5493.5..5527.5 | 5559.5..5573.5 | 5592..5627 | -4.4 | 10.3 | 6.31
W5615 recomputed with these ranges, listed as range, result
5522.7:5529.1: 9.49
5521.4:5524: 9.27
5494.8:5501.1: 10.9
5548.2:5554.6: 10.7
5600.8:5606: 10.7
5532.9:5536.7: 1.01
